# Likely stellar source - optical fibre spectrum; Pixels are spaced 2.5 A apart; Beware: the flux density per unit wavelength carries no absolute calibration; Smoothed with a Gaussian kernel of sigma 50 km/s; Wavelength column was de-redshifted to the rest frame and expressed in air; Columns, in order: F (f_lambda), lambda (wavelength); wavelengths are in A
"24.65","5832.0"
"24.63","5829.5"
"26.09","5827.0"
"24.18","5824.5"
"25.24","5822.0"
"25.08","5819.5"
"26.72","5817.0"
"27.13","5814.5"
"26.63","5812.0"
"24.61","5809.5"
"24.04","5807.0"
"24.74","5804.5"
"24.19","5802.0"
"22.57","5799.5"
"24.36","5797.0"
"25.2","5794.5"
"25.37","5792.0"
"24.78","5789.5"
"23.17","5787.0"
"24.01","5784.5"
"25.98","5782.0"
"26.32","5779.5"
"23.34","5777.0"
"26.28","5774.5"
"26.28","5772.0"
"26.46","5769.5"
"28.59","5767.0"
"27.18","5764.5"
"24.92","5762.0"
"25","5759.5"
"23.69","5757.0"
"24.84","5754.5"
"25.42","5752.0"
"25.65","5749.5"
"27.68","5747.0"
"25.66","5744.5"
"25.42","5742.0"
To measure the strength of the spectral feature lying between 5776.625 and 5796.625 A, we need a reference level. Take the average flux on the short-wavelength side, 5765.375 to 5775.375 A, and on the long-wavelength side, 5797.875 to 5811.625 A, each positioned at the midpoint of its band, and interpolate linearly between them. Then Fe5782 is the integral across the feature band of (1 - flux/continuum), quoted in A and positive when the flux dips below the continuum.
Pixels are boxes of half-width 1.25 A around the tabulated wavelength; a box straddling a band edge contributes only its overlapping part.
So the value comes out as 0.6 A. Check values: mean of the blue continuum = 26.9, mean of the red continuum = 24.2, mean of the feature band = 24.8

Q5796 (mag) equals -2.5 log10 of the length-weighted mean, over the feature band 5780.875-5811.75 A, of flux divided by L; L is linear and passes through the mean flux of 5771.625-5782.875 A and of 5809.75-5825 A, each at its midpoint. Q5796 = 0.05 mag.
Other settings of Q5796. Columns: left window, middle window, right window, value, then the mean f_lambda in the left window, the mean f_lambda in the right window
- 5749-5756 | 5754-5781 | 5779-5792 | -0.031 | 25.2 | 24.8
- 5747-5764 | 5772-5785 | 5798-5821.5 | -0.009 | 25.2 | 25.1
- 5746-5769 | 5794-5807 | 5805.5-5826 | 0.062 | 25.9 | 25.5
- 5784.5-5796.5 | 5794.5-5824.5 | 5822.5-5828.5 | -0.006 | 24.5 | 25.1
